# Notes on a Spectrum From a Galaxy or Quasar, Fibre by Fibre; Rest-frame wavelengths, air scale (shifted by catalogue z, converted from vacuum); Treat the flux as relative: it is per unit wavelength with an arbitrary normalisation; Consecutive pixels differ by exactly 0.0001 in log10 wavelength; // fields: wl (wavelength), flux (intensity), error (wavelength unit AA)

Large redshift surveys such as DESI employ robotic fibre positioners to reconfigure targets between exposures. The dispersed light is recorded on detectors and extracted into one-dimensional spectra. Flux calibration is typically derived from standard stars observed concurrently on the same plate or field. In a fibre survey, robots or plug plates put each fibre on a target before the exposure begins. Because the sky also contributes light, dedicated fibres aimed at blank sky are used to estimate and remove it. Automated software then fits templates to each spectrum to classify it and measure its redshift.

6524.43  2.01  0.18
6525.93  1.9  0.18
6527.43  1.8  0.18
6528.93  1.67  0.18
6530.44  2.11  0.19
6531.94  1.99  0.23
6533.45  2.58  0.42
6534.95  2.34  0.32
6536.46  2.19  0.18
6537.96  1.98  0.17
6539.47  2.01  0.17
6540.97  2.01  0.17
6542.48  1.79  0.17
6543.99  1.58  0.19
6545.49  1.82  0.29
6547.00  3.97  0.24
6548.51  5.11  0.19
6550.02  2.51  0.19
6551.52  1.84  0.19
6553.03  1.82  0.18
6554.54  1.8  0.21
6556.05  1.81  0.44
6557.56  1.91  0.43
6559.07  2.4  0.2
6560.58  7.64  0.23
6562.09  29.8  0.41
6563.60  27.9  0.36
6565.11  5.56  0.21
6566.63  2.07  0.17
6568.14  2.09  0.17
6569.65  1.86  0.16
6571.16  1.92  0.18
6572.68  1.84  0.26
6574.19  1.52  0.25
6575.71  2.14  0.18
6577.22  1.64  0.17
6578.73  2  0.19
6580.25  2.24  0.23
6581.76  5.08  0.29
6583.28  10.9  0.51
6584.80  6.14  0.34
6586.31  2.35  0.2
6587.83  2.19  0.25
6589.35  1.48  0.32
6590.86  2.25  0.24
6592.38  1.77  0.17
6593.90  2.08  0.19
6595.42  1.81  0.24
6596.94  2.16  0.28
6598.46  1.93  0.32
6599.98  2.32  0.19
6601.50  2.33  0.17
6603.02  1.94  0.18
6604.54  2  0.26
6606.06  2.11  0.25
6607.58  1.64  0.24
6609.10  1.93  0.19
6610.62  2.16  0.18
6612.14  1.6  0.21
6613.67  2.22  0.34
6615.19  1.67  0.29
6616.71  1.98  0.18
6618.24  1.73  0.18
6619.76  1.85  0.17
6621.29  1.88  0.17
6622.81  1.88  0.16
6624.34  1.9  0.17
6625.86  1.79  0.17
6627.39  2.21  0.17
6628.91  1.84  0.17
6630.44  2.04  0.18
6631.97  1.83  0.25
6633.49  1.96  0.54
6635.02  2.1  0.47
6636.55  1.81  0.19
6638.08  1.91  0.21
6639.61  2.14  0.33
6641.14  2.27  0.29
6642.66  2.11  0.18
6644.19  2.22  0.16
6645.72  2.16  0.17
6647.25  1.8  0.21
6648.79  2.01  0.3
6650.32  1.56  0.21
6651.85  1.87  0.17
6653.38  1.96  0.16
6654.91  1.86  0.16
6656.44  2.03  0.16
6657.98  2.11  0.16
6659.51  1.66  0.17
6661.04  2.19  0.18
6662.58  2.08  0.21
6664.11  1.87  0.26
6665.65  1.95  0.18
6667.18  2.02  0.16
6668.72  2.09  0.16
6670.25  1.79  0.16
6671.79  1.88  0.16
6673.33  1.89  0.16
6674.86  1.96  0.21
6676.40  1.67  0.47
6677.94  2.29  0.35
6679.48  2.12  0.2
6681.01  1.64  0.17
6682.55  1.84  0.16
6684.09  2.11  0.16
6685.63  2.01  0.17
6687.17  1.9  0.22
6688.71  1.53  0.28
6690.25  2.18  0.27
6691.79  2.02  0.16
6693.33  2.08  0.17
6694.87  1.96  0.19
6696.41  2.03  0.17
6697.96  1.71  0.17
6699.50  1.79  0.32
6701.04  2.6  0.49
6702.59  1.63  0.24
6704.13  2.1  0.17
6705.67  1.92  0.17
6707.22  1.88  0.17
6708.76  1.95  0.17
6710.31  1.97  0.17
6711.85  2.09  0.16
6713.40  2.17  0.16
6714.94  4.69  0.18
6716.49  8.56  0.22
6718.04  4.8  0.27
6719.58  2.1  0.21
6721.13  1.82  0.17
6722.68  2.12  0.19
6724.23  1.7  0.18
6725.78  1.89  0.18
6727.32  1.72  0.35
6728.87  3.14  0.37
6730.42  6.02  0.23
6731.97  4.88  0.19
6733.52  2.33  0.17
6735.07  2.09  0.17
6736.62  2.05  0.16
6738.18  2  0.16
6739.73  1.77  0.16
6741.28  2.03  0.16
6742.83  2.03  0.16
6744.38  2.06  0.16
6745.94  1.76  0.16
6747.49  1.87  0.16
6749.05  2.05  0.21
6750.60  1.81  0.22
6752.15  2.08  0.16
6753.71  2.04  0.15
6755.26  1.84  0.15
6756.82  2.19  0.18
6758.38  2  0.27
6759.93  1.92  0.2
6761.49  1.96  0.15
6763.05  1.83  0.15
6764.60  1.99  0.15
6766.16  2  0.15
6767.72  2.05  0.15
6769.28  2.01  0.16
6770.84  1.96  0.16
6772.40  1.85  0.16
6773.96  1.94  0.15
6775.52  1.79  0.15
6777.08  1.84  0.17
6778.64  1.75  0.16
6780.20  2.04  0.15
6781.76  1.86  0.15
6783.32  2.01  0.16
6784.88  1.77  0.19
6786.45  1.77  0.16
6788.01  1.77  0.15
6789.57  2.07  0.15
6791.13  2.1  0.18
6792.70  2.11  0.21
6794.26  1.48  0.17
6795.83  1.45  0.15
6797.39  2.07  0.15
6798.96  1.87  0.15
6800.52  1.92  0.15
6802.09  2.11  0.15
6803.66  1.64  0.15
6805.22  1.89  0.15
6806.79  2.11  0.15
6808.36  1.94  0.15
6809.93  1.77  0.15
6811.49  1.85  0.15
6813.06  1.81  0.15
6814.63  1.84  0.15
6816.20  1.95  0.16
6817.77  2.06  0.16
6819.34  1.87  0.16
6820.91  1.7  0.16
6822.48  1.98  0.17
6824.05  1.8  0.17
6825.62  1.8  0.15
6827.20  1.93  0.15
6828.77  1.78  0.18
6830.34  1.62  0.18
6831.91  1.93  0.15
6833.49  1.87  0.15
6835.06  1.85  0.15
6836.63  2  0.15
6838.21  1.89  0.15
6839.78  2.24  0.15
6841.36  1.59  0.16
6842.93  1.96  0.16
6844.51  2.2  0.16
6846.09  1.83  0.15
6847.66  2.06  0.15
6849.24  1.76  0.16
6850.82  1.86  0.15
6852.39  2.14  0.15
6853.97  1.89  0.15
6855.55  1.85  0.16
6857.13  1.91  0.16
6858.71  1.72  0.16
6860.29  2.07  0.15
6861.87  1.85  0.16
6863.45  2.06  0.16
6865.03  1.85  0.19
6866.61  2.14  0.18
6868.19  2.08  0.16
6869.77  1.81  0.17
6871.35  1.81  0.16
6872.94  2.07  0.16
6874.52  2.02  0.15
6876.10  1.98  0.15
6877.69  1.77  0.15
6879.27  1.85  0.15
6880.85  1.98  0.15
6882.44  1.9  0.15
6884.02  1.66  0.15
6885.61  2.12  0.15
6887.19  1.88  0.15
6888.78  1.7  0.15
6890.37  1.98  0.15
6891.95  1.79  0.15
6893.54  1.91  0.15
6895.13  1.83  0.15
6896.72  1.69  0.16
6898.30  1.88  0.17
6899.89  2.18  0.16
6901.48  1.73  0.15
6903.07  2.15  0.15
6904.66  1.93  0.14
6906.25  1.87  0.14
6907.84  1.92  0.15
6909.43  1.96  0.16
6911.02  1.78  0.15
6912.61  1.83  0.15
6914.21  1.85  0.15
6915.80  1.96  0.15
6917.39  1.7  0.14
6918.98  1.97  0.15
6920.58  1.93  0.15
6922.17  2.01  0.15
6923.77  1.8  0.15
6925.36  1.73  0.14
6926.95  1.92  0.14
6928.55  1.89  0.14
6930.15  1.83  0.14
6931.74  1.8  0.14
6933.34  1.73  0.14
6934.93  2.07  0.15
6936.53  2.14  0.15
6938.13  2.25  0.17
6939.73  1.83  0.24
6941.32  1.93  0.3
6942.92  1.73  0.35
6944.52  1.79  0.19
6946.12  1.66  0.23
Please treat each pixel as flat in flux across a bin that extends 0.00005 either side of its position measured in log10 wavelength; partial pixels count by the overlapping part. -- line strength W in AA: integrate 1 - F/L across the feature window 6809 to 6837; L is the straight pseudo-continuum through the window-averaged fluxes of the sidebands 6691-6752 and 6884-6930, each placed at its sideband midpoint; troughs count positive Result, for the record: 3.9 AA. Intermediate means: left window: 2.49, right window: 1.88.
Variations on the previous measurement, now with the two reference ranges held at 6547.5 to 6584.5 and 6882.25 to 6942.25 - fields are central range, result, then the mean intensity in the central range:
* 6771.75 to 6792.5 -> 8.2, 1.9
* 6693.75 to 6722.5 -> 9.0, 2.64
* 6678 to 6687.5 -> 5.0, 1.97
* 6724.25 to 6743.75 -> 5.4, 2.62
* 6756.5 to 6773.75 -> 7.0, 1.97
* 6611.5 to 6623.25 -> 7.1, 1.85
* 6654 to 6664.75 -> 5.9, 1.97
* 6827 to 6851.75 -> 6.6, 1.9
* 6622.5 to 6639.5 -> 9.8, 1.94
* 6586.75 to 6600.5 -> 8.2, 2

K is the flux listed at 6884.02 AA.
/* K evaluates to 1.66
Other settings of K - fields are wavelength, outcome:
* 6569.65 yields 1.86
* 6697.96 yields 1.71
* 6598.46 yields 1.93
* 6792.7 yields 2.11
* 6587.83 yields 2.19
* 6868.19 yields 2.08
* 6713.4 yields 2.17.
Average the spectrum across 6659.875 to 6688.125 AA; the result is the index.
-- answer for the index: 1.95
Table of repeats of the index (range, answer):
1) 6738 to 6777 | 1.95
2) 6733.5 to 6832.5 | 1.91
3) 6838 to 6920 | 1.91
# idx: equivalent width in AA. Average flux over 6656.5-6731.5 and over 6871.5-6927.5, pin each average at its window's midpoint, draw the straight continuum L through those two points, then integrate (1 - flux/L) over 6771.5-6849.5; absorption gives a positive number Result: 7.3 AA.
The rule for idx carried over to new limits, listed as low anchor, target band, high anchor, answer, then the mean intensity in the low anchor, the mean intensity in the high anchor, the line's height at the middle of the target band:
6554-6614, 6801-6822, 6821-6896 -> 3.43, 3.98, 1.9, 2.26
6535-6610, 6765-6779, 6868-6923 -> 3.60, 3.68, 1.9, 2.58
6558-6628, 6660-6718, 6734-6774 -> 7.97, 3.68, 1.97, 2.66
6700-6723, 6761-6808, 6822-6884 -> 9.05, 2.83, 1.91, 2.36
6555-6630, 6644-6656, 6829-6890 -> 4.82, 3.56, 1.91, 3.21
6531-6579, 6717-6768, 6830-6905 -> 8.64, 4.12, 1.91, 2.8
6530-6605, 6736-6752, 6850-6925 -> 4.51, 3.7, 1.91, 2.71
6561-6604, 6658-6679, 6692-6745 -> 8.64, 4.62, 2.57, 3.33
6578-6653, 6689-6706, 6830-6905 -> 1.47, 2.31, 1.91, 2.18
